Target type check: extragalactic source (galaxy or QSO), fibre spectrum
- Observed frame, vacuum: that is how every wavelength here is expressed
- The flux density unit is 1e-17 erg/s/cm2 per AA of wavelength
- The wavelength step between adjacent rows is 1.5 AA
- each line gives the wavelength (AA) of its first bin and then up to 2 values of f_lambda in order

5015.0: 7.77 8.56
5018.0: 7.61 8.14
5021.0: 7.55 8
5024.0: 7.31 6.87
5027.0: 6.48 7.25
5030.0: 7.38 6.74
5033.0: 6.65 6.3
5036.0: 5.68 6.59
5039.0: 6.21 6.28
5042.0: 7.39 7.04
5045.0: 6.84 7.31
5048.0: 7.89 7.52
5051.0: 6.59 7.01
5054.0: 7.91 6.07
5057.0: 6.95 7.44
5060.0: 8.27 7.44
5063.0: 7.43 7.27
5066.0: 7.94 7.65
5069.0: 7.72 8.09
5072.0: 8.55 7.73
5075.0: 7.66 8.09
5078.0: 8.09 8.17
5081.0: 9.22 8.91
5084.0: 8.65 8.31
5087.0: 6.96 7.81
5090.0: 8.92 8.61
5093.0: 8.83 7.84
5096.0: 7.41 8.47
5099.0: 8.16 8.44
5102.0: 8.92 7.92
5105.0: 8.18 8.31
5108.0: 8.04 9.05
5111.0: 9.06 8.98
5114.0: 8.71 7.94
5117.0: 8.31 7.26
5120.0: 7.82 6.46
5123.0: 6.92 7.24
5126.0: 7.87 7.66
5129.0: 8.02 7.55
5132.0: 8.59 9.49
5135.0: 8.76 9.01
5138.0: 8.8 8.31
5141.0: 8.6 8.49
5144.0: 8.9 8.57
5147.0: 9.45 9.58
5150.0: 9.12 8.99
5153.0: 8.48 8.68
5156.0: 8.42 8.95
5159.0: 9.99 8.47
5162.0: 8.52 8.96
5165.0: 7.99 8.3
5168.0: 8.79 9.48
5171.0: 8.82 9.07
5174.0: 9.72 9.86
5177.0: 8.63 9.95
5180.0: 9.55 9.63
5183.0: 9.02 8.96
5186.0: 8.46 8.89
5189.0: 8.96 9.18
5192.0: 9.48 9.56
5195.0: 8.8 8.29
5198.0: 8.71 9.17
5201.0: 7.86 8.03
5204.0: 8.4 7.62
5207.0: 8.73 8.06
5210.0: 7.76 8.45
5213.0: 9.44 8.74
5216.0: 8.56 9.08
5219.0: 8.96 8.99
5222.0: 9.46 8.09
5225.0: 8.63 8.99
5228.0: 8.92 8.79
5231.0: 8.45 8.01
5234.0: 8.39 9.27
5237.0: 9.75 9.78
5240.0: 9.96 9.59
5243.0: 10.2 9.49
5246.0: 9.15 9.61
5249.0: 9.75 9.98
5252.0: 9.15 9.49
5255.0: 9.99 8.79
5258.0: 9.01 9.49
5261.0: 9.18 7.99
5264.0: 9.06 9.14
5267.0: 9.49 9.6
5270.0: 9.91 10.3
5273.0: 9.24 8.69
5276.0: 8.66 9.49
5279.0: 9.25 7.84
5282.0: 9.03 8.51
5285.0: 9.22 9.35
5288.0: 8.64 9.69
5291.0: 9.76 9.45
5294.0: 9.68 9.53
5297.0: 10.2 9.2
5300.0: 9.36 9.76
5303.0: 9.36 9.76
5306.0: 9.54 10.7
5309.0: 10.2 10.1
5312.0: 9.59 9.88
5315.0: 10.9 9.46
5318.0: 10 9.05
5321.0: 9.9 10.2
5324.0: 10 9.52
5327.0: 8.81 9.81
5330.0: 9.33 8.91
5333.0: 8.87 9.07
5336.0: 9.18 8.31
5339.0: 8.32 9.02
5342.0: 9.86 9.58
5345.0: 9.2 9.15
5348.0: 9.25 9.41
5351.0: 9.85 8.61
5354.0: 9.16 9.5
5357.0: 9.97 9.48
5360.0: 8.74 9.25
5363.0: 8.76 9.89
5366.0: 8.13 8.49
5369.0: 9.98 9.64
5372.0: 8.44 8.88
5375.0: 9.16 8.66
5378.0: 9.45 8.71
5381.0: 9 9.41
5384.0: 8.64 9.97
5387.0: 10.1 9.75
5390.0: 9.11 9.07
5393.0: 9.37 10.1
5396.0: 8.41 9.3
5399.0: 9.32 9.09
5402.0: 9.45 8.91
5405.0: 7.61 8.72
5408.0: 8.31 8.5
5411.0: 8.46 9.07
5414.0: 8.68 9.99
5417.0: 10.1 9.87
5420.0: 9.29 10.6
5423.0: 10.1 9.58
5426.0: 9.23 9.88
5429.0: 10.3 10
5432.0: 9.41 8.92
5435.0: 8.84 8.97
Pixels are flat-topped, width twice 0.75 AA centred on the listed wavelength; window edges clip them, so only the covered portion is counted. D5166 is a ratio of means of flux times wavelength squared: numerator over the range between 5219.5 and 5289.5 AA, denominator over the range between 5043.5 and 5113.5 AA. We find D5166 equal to 1.23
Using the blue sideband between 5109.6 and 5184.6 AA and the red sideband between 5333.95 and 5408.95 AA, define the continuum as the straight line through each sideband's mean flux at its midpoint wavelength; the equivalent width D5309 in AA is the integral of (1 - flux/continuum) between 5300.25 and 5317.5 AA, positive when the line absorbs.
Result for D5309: -1.8 AA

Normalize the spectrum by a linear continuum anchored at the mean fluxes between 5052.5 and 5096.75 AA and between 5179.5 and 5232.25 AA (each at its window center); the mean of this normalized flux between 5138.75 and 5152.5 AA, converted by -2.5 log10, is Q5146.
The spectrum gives -0.06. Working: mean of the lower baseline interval 7.91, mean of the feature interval 8.88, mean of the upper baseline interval 8.75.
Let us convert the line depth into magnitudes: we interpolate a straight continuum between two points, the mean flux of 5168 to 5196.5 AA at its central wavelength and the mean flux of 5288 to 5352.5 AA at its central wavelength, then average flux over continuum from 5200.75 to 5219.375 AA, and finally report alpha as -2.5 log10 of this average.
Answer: 0.10 mag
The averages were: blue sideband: 9.19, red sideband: 9.52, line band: 8.44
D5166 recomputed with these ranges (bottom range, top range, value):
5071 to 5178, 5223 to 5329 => 1.18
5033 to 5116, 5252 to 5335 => 1.32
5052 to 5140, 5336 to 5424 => 1.27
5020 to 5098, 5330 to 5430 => 1.38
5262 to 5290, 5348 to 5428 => 1.06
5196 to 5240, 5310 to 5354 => 1.13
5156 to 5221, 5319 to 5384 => 1.11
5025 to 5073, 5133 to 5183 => 1.31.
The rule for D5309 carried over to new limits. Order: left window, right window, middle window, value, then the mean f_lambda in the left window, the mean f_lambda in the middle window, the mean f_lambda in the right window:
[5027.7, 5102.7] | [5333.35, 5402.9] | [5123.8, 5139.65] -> -0.68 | 7.61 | 8.3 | 9.2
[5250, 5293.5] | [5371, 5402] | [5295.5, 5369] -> -1.78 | 9.22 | 9.44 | 9.21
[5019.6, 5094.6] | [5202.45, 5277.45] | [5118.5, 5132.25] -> 0.98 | 7.51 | 7.52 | 9.06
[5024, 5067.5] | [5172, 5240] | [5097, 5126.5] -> -1.17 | 7.04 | 8.1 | 8.88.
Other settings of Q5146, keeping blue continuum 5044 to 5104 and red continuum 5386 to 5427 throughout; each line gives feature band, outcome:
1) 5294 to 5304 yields -0.090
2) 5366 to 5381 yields 0.016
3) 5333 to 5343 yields 0.002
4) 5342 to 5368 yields -0.021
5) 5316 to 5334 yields -0.066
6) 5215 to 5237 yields -0.035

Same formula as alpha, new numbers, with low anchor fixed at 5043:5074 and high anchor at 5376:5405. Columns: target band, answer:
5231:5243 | -0.10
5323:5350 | -0.03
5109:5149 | -0.07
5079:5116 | -0.10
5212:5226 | -0.07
